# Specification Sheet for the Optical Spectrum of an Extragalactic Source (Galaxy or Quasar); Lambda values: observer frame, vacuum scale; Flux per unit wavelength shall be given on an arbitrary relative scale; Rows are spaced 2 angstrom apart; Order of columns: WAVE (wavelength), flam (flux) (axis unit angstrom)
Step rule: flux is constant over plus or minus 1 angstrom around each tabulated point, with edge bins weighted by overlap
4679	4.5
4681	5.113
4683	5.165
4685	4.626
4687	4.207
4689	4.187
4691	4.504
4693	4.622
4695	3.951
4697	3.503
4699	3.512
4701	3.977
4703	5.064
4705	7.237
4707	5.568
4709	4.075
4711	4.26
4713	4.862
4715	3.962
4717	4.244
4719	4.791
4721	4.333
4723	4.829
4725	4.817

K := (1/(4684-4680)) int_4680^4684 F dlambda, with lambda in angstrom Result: 5.14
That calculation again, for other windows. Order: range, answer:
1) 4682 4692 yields 4.54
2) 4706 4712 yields 4.63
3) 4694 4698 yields 3.73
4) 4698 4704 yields 4.18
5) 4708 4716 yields 4.29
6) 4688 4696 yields 4.32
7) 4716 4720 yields 4.52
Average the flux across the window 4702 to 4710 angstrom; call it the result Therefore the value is 5.49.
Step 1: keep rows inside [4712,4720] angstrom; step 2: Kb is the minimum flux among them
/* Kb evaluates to 3.962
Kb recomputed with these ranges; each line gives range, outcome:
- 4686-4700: 3.503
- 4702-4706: 5.064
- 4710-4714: 4.26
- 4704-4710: 4.075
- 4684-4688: 4.207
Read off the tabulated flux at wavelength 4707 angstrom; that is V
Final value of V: 5.568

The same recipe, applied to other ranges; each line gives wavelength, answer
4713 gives 4.862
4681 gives 5.113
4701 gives 3.977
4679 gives 4.5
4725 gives 4.817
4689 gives 4.187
